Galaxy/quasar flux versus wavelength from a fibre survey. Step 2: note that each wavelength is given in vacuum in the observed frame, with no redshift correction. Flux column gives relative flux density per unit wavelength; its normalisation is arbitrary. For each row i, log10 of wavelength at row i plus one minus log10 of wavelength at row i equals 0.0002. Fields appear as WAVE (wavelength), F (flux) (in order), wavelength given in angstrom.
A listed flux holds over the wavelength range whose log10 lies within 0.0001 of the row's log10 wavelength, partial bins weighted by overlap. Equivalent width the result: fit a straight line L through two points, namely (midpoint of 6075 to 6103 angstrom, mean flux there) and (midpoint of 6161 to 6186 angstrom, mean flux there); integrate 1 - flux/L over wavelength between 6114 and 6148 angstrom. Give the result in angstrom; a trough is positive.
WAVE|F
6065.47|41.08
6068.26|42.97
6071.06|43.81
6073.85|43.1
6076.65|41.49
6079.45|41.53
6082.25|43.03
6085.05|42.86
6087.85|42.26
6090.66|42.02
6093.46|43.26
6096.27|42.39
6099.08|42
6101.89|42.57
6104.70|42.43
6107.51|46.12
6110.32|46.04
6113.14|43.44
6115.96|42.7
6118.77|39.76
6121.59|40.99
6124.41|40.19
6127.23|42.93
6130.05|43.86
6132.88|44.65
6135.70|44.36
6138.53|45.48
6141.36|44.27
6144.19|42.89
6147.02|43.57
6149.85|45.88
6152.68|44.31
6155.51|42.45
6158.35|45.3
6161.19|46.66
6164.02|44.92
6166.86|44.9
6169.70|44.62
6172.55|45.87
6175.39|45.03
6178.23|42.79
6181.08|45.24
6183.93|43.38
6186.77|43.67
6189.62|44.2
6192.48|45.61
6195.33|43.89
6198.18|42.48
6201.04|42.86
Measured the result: 0.4 angstrom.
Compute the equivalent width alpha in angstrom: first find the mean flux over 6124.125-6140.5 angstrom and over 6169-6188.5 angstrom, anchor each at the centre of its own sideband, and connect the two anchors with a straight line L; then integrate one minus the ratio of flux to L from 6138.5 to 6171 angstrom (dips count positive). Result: -0.36 angstrom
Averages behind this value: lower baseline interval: 43.8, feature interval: 44.6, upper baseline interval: 44.4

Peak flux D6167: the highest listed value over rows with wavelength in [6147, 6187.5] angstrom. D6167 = 46.66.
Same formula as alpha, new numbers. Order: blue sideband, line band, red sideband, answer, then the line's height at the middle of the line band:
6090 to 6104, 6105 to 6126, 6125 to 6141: 0.3 angstrom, 43.3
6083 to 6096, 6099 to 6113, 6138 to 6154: -0.3 angstrom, 43.1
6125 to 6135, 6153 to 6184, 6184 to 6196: -0.5 angstrom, 44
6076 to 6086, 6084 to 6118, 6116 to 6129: -1.1 angstrom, 41.8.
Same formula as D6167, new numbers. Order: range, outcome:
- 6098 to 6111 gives 46.12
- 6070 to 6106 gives 43.81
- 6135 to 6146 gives 45.48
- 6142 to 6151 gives 45.88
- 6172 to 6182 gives 45.87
